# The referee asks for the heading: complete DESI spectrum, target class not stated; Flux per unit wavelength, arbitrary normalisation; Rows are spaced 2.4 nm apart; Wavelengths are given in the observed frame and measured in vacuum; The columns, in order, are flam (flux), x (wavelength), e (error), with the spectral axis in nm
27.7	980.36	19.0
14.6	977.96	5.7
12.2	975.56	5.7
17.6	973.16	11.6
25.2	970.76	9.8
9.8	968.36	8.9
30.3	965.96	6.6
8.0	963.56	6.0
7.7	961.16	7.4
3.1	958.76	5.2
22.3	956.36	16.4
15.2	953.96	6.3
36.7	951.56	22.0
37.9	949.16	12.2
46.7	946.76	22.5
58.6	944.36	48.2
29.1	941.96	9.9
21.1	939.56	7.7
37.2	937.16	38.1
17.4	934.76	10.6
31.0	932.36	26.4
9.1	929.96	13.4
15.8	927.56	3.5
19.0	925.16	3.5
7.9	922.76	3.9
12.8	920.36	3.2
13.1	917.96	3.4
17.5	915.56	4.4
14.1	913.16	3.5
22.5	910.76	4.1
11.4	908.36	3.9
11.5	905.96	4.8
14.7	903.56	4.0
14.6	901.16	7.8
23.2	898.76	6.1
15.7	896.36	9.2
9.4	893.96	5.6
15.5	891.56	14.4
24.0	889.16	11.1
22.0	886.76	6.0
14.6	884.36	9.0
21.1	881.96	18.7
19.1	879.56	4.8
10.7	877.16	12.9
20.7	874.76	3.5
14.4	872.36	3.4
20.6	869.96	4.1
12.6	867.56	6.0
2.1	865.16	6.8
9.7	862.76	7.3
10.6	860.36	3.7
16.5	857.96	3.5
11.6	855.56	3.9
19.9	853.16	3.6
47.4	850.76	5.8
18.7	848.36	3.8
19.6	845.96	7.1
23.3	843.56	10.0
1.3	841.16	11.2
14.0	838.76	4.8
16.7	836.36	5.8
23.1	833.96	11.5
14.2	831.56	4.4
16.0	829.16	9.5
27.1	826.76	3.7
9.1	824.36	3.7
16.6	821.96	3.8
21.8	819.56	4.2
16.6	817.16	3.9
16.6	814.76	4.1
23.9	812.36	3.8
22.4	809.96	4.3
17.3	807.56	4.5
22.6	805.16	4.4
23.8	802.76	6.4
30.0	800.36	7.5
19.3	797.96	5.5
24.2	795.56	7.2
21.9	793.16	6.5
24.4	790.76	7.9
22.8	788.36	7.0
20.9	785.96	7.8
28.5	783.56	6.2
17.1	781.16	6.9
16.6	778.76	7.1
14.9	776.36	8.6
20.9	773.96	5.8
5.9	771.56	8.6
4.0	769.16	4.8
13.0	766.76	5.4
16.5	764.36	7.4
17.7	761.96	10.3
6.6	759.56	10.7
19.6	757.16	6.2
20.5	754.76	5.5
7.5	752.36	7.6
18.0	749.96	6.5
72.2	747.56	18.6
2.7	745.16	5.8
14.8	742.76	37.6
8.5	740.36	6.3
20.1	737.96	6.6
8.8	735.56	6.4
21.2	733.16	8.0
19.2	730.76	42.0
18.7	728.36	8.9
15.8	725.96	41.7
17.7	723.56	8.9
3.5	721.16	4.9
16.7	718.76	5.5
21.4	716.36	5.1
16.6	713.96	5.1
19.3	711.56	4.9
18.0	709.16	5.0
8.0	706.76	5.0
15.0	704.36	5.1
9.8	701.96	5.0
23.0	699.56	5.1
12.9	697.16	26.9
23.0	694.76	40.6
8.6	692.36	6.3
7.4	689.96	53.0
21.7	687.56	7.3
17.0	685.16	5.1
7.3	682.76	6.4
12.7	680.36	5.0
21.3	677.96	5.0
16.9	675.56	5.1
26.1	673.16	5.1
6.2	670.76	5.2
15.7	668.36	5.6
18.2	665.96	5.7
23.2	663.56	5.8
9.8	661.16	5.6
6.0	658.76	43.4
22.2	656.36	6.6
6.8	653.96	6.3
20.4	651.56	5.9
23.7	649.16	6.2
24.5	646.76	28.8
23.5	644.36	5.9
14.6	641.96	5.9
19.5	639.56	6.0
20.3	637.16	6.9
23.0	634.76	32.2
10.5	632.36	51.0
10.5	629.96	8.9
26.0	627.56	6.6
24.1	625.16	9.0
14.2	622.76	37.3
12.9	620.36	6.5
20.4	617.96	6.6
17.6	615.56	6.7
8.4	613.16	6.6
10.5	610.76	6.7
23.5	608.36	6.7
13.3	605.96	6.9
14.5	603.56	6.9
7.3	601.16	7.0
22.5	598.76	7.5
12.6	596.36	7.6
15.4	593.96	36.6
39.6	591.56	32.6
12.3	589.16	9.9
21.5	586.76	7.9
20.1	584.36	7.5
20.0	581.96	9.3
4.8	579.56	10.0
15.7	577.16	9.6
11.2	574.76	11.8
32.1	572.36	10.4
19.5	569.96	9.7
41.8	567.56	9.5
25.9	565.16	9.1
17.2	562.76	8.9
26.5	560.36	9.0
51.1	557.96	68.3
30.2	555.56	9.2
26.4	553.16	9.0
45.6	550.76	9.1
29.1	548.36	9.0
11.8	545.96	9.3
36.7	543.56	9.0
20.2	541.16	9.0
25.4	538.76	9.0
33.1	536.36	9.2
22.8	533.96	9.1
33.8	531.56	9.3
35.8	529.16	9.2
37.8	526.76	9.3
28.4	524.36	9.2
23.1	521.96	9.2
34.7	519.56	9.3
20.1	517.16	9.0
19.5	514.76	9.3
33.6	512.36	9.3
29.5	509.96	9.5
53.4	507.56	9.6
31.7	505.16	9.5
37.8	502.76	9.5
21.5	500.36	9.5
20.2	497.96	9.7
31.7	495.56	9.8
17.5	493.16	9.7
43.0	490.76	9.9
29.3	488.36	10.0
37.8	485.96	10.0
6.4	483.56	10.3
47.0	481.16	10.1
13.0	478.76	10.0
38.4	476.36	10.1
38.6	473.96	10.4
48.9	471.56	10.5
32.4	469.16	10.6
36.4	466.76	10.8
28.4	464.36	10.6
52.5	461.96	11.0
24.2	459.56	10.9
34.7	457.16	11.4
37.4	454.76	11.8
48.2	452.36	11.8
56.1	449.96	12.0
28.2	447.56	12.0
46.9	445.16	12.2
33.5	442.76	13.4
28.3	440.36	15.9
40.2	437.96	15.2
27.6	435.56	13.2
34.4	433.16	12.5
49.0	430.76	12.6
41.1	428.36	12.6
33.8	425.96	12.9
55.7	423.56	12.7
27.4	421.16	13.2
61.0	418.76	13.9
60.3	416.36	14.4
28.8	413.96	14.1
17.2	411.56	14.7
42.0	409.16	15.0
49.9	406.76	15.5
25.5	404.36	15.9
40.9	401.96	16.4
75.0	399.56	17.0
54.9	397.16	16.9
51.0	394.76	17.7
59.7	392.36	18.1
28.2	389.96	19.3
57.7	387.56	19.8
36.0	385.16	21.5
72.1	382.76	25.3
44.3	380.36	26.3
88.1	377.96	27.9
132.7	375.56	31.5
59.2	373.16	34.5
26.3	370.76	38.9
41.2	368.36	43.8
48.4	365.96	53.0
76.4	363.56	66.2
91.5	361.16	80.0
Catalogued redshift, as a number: 1.00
